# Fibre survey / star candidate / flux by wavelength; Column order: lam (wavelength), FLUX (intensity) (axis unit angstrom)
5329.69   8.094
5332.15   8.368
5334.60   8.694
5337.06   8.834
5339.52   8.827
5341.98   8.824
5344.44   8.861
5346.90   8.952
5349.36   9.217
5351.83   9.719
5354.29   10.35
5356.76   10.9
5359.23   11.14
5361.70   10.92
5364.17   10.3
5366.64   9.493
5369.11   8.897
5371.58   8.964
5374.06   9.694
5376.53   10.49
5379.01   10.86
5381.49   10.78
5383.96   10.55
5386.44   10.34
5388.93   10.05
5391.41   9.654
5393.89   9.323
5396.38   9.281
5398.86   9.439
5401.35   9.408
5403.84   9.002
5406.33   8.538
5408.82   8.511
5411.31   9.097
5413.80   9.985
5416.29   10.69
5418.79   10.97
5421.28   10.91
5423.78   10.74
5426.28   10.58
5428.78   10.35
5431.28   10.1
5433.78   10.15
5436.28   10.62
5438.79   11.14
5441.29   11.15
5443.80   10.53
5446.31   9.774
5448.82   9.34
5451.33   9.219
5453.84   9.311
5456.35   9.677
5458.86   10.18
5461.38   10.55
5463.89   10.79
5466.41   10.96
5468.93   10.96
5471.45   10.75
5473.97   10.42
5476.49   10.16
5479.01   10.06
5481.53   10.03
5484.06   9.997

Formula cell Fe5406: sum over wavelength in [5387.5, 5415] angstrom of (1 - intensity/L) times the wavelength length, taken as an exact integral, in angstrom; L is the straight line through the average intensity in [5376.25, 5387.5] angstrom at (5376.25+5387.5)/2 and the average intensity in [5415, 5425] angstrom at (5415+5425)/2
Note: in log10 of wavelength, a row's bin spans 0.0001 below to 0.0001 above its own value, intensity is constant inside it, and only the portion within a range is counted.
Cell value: 3.64 angstrom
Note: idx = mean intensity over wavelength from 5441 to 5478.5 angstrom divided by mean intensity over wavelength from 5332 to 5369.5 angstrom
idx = 1.1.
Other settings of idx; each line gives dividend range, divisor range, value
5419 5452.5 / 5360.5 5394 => 1.03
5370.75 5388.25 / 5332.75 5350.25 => 1.16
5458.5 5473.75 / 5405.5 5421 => 1.10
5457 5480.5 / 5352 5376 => 1.04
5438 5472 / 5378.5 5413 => 1.07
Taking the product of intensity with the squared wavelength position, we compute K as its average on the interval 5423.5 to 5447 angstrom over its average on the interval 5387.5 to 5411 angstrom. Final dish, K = 1.2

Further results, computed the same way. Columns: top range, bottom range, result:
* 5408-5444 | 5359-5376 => 1.08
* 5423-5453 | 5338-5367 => 1.08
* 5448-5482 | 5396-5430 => 1.06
